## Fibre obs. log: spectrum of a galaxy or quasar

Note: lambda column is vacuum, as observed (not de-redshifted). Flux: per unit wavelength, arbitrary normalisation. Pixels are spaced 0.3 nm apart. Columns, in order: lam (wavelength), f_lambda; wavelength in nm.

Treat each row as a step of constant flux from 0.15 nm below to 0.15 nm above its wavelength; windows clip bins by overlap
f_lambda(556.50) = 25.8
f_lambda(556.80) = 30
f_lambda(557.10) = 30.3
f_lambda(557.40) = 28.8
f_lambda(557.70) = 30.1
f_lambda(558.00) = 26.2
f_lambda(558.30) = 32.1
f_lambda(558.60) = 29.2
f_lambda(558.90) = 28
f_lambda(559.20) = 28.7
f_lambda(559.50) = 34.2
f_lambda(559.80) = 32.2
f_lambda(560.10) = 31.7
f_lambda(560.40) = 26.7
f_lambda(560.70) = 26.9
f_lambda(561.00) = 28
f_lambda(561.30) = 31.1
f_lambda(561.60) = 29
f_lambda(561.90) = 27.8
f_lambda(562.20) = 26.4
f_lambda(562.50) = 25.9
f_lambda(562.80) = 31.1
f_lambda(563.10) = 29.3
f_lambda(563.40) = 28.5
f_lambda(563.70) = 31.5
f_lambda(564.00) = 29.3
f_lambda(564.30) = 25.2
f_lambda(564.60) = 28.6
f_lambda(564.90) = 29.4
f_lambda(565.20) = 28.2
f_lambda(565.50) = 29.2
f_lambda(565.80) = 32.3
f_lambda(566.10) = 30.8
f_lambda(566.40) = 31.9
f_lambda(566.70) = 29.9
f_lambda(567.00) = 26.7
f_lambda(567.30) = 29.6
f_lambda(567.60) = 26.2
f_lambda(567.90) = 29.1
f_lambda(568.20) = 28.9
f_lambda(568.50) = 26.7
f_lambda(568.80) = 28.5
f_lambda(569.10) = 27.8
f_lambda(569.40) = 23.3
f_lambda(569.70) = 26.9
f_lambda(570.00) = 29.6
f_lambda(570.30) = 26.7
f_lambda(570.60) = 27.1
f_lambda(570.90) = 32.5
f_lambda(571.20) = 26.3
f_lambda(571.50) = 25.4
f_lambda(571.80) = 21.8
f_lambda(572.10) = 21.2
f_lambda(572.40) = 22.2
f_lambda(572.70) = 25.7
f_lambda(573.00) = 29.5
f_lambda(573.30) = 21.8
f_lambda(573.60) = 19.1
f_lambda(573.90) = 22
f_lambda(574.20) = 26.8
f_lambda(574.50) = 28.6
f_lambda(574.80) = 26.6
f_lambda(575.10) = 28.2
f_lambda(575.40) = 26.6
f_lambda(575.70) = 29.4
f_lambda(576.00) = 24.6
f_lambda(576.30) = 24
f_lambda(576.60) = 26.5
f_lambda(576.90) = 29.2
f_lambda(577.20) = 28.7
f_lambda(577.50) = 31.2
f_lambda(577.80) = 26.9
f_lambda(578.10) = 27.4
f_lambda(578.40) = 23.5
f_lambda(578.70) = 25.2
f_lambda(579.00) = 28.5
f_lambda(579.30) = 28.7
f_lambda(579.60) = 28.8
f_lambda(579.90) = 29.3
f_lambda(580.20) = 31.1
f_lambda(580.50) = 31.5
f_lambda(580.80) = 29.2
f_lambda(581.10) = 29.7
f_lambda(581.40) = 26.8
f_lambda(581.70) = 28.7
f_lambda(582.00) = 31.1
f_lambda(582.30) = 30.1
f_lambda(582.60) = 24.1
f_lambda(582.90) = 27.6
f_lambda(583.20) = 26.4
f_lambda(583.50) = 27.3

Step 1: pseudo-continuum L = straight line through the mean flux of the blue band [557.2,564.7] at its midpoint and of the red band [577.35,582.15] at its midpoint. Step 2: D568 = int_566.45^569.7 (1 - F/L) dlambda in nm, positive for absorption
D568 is 0.13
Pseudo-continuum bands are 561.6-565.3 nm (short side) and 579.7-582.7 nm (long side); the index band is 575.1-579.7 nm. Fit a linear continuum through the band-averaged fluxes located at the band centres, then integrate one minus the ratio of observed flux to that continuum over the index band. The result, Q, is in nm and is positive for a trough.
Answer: 0.28 nm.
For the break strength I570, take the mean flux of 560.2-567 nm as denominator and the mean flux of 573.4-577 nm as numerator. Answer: 0.9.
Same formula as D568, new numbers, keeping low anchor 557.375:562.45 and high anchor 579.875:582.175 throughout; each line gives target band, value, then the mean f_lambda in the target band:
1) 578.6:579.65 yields 0.065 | 27.8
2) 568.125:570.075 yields 0.144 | 27.2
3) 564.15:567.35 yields 0.009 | 29.2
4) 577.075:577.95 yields 0.020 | 28.9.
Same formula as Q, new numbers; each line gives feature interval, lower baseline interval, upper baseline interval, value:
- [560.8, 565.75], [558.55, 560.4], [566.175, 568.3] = 0.166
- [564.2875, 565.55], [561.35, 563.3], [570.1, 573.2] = -0.030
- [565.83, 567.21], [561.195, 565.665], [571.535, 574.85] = -0.141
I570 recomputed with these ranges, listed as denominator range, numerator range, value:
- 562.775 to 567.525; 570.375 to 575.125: 0.86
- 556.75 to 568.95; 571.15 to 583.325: 0.92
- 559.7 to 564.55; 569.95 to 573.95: 0.87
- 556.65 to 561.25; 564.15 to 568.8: 0.98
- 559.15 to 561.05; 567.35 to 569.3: 0.93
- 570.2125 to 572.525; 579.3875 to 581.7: 1.16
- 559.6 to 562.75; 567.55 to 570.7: 0.95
